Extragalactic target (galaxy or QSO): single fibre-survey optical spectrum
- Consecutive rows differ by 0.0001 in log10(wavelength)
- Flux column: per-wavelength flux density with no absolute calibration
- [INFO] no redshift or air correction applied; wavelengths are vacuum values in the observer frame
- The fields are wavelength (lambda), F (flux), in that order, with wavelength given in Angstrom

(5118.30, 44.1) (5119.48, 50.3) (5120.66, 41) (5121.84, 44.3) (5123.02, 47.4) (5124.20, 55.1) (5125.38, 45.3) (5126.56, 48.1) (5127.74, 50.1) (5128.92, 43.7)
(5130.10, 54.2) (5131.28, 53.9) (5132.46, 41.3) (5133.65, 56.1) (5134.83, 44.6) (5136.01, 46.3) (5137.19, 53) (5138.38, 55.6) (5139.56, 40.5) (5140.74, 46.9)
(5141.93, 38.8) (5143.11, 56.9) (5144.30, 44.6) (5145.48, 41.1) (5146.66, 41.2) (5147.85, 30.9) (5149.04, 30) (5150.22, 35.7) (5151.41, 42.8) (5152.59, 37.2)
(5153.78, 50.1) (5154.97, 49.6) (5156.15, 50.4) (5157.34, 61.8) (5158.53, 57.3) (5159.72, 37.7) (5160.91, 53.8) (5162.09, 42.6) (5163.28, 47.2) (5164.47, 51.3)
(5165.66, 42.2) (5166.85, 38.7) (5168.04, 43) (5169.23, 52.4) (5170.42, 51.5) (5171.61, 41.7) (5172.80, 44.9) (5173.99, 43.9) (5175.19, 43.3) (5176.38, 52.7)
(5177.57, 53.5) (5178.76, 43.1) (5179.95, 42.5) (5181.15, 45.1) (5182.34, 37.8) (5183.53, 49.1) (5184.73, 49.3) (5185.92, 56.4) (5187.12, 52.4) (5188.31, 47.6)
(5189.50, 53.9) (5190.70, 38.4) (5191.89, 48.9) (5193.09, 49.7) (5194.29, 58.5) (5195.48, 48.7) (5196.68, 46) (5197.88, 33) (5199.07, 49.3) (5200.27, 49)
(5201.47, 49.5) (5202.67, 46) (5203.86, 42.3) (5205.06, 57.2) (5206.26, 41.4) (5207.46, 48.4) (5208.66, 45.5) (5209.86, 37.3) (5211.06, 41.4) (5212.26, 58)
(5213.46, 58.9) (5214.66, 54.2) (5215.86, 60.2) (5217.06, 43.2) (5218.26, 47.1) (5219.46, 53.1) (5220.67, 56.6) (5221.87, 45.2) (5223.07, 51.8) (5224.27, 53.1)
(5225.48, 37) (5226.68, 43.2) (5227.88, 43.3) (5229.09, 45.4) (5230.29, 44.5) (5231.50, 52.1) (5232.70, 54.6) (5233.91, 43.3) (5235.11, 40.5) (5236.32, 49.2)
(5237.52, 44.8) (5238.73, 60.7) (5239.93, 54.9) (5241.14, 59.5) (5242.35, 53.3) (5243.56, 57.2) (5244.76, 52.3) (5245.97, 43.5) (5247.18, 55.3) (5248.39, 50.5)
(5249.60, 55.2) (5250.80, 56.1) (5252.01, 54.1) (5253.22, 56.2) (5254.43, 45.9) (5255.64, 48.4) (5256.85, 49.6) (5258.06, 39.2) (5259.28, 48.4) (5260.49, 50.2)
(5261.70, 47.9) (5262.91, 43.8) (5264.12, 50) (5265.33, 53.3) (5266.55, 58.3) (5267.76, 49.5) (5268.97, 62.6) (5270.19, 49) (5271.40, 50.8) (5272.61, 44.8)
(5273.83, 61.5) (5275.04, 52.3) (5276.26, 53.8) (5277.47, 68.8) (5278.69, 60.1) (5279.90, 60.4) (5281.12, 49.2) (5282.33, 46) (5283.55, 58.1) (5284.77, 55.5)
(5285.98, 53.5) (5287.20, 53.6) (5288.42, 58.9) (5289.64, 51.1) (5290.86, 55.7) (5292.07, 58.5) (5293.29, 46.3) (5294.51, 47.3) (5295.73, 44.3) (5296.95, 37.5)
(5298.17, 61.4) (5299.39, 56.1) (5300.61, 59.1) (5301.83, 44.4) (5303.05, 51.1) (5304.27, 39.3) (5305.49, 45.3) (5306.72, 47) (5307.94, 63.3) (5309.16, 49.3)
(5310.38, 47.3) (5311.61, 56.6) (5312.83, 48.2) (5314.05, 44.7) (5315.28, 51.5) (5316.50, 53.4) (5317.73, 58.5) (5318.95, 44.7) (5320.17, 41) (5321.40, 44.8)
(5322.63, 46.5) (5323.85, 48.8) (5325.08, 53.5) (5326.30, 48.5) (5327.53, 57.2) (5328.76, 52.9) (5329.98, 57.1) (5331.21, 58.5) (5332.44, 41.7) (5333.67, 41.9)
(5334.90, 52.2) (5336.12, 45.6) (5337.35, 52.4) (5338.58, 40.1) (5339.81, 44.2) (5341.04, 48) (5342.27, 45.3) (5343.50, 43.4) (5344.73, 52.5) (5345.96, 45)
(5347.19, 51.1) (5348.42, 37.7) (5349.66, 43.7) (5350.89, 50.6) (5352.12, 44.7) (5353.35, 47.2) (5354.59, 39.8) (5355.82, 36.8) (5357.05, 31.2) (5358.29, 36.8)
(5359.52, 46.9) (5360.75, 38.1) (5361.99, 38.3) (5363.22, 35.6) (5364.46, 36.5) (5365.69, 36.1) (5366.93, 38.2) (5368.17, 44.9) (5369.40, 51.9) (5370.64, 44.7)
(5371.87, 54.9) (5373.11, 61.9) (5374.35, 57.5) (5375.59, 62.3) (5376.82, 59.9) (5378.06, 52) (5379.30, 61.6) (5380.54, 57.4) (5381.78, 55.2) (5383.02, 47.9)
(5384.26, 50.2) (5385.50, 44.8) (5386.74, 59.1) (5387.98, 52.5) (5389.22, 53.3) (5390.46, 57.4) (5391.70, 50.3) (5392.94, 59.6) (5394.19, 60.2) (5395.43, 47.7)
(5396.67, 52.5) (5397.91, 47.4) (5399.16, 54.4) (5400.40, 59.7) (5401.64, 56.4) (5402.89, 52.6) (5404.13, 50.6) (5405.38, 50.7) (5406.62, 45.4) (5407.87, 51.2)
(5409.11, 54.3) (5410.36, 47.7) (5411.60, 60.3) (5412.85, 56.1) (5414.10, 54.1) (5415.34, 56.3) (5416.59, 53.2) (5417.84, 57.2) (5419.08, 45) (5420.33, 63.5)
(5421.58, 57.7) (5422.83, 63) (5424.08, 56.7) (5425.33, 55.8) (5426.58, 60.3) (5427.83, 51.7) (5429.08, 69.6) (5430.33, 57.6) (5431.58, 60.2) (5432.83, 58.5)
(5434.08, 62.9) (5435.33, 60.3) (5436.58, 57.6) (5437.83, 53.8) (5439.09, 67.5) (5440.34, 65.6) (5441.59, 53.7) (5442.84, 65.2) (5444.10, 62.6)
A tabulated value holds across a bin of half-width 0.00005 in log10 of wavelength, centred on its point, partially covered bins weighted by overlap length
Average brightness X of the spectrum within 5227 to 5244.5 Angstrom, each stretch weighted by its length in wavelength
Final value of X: 50.2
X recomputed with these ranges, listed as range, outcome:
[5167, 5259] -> 48.7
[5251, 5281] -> 52.4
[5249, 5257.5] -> 52.2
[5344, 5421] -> 50.1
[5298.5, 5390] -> 48.5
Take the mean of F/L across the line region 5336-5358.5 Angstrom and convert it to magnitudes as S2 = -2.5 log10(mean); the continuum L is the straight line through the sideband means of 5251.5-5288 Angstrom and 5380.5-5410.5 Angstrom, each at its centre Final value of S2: 0.19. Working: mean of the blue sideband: 52.5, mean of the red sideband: 52.7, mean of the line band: 44.1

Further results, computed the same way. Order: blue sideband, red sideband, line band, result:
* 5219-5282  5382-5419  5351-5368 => 0.313 mag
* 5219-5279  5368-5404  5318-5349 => 0.109 mag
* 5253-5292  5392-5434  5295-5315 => 0.078 mag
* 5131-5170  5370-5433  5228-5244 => -0.031 mag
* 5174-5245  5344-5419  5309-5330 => -0.014 mag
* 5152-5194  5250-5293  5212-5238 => 0.031 mag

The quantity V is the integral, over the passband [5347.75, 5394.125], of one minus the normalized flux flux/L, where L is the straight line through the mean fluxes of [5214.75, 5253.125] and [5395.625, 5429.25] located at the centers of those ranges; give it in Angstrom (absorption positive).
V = 4.76 Angstrom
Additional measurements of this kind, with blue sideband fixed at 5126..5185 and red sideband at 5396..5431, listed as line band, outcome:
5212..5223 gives -1.01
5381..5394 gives 0.20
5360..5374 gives 2.47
